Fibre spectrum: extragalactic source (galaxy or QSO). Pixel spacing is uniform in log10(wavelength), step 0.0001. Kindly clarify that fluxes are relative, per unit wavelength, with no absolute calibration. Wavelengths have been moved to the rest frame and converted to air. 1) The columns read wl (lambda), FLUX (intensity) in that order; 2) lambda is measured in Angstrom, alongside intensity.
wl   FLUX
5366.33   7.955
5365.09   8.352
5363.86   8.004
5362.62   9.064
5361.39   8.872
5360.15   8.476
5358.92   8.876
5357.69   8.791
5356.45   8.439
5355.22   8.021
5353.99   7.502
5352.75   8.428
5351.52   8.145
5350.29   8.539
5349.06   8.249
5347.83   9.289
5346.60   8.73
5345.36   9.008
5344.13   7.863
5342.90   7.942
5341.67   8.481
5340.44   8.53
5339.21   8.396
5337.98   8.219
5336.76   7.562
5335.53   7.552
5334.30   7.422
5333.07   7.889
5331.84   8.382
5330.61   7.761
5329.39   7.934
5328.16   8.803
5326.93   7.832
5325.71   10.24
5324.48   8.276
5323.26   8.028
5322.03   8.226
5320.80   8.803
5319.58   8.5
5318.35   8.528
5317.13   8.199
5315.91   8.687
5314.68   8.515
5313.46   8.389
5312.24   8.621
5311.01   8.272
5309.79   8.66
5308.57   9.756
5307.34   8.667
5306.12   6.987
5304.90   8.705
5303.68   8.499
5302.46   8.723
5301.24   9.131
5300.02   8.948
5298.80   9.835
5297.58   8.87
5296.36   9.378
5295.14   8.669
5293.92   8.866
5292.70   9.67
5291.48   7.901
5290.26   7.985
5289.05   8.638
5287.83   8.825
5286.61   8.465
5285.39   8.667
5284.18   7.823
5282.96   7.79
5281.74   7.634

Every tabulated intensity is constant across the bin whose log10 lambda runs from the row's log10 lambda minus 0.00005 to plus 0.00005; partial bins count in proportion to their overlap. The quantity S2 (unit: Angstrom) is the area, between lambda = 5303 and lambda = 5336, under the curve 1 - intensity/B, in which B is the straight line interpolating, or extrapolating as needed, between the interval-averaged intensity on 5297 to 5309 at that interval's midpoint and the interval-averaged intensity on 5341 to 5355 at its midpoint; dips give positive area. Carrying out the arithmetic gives 1.0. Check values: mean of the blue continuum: 8.8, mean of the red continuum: 8.37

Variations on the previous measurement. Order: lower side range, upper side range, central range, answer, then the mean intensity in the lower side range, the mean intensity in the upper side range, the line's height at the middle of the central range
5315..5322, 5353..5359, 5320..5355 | 0.5 Angstrom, 8.51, 8.28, 8.39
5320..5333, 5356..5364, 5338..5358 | 0.5 Angstrom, 8.41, 8.68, 8.58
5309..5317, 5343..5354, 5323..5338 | 0.6 Angstrom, 8.54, 8.44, 8.49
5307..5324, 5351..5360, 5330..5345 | 0.7 Angstrom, 8.55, 8.33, 8.43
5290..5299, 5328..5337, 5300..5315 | -0.1 Angstrom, 8.88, 7.88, 8.54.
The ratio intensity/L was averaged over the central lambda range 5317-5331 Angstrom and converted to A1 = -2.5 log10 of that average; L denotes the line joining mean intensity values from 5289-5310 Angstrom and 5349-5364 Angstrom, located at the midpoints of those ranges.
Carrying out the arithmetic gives 0.02 mag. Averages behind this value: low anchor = 8.78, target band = 8.45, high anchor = 8.44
